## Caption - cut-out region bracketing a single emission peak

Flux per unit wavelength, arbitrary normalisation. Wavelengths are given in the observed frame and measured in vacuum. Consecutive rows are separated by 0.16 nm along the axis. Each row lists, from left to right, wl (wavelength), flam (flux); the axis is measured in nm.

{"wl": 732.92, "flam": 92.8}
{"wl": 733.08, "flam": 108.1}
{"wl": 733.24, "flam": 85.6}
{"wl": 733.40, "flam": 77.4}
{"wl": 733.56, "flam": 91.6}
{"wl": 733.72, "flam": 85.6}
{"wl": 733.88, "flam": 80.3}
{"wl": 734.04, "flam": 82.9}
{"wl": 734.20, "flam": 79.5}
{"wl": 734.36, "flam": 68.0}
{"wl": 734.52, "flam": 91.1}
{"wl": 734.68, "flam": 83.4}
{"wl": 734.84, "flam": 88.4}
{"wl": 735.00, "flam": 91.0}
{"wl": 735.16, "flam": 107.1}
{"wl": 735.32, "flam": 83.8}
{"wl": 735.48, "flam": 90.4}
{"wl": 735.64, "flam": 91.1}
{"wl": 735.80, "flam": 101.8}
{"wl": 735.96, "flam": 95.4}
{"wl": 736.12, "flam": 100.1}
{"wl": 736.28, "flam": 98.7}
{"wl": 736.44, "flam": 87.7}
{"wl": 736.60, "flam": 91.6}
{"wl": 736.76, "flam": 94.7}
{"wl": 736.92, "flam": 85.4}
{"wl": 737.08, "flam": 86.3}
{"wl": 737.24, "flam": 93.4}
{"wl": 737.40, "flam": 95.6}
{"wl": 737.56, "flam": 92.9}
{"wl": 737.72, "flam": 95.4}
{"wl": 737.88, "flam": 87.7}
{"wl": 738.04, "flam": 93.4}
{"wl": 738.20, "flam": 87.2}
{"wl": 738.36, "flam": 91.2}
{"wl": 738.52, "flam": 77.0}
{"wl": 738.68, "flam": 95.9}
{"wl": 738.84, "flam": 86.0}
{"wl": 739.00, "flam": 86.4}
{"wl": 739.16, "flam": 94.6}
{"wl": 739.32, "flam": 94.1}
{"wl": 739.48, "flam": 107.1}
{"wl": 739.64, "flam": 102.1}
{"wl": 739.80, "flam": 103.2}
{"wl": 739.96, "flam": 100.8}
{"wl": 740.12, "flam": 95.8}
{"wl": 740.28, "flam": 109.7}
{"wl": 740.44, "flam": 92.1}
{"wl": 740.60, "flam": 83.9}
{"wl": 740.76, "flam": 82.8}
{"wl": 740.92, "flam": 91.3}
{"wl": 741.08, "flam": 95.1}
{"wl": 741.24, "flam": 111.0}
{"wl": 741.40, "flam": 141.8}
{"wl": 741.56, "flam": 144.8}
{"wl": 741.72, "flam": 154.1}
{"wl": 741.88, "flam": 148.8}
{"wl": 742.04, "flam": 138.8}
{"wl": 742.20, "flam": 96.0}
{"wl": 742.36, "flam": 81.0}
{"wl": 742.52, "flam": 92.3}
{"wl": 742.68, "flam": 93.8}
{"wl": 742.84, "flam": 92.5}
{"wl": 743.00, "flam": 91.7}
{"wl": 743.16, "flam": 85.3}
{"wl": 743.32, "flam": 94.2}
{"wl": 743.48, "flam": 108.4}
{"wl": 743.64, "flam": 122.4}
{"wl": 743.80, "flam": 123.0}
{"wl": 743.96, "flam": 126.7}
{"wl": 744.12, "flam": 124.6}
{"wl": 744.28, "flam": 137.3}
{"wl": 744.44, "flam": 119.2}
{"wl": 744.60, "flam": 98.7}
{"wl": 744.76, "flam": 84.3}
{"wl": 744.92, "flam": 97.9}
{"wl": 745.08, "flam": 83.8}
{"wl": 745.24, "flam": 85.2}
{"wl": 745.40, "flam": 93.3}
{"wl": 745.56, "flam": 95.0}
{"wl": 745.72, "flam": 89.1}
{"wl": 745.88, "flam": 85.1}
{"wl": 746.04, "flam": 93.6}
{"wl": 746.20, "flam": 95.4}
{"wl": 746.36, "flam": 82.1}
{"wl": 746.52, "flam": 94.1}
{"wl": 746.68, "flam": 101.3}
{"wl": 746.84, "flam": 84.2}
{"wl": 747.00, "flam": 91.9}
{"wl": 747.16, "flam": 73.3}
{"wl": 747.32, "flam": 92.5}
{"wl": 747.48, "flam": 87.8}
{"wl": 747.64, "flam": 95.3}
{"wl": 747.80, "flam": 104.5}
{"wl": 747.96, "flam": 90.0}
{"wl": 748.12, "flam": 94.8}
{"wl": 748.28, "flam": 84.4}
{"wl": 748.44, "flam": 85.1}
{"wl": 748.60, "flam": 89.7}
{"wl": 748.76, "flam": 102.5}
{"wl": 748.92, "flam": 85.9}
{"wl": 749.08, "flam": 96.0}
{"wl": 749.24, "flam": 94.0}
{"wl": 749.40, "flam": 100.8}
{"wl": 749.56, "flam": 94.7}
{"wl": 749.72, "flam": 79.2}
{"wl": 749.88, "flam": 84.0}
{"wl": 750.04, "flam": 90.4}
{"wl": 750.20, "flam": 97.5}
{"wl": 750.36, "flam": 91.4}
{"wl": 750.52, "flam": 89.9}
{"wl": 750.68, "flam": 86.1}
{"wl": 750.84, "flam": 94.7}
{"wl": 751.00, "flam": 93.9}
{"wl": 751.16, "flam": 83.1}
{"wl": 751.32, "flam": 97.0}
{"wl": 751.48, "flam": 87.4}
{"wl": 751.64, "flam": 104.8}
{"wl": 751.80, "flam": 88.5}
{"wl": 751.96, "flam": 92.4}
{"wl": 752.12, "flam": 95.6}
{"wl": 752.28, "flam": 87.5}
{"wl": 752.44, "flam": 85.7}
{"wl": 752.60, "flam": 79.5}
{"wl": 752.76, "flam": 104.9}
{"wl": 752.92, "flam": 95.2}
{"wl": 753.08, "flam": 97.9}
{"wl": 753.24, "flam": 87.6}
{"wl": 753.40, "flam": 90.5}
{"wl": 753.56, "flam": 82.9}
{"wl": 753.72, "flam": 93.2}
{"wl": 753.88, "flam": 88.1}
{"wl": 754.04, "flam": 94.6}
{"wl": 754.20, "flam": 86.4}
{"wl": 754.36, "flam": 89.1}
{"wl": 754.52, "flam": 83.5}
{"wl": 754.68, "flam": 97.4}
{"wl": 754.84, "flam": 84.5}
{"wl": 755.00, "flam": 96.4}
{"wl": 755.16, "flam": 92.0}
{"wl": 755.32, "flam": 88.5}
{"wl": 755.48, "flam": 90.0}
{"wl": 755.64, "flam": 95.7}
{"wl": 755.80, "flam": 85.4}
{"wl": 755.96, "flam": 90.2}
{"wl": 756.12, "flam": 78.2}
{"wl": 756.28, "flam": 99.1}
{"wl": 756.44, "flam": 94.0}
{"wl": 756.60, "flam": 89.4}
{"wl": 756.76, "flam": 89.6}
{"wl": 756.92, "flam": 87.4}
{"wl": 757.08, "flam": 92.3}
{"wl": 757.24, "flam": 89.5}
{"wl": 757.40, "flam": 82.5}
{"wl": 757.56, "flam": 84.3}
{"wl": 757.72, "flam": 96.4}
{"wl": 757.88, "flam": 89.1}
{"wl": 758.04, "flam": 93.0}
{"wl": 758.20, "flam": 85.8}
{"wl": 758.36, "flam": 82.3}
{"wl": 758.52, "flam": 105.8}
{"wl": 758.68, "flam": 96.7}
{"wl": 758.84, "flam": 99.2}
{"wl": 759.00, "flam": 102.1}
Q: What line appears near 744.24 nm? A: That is [N II]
